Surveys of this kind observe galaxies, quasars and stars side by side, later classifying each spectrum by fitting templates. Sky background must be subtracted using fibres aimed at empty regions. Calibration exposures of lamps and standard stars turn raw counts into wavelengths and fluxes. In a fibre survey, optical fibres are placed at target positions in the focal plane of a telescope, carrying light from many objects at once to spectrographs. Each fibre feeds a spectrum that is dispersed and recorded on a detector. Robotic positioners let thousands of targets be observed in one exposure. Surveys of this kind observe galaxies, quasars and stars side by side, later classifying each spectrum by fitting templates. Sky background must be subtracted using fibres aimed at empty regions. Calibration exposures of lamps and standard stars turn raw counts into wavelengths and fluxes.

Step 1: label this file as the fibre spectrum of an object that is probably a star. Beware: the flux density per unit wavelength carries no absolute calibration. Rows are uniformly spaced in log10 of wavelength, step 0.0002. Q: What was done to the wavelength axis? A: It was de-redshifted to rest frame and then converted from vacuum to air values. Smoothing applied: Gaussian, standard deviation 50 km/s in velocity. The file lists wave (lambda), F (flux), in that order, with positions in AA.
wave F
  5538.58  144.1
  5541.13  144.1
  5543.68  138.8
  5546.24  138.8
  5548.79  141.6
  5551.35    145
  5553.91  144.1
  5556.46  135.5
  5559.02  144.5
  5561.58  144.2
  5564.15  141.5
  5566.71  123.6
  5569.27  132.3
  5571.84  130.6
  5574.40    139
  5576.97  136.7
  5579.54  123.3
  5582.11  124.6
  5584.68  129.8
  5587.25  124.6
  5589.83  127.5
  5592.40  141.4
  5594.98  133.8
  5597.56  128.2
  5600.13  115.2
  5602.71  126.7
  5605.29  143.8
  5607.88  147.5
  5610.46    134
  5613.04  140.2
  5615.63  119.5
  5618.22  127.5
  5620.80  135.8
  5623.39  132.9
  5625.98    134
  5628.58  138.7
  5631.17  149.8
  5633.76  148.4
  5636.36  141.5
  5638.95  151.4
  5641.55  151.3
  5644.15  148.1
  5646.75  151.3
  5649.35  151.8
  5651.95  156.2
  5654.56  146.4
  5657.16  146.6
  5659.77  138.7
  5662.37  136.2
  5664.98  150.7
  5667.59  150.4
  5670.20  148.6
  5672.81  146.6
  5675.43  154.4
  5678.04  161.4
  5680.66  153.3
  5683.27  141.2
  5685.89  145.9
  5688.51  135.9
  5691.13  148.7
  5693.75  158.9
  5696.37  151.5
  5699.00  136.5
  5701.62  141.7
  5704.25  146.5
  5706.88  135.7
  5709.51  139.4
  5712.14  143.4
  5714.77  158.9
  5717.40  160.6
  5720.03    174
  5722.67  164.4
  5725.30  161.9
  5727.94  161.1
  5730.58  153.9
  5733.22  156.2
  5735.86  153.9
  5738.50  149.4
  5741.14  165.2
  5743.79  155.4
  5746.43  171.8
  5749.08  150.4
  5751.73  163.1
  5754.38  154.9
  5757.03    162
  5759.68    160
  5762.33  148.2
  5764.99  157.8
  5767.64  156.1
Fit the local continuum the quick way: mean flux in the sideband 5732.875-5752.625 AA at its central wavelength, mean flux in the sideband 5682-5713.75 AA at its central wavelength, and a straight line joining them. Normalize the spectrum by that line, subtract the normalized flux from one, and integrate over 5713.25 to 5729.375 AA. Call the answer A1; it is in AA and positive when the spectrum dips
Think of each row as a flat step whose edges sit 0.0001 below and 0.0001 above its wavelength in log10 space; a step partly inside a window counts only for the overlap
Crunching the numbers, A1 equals -1.3 AA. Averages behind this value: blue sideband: 144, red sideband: 158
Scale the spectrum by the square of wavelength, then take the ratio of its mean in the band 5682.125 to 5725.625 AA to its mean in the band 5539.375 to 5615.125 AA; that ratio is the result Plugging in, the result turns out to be 1.2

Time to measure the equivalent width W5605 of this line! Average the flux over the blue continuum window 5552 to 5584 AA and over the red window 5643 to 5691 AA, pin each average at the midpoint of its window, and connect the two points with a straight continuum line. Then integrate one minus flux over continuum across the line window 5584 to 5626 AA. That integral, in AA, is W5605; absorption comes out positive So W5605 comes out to 2.4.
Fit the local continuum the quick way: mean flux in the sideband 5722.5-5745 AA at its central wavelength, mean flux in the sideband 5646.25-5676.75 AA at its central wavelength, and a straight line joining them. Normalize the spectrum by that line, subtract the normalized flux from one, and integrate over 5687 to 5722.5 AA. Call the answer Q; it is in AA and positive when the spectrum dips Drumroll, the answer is 1.09 AA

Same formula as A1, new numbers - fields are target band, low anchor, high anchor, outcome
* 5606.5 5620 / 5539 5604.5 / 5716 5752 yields 0.7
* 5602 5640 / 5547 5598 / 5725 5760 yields 0.9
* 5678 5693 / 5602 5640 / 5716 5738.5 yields 0.4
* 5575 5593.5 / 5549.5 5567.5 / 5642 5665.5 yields 1.6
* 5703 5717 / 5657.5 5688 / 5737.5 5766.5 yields 0.6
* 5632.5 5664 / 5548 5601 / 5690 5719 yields -1.3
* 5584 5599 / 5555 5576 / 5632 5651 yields 1.1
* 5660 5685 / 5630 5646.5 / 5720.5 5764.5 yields 0.5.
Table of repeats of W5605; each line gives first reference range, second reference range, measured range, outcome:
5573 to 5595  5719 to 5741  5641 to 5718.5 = 0.9 AA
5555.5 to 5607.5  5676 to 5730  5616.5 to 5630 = 0.5 AA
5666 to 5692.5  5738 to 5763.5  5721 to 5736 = -0.4 AA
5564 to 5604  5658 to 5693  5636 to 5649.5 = -0.8 AA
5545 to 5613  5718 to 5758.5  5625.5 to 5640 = -0.1 AA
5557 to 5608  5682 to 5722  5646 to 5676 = -1.1 AA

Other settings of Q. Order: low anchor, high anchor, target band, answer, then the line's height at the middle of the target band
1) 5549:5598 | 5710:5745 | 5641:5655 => -0.5 AA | 146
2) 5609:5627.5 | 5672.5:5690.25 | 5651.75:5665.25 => -0.2 AA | 143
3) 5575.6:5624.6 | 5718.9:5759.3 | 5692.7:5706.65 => 0.5 AA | 152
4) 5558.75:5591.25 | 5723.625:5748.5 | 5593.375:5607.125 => 0.6 AA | 136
